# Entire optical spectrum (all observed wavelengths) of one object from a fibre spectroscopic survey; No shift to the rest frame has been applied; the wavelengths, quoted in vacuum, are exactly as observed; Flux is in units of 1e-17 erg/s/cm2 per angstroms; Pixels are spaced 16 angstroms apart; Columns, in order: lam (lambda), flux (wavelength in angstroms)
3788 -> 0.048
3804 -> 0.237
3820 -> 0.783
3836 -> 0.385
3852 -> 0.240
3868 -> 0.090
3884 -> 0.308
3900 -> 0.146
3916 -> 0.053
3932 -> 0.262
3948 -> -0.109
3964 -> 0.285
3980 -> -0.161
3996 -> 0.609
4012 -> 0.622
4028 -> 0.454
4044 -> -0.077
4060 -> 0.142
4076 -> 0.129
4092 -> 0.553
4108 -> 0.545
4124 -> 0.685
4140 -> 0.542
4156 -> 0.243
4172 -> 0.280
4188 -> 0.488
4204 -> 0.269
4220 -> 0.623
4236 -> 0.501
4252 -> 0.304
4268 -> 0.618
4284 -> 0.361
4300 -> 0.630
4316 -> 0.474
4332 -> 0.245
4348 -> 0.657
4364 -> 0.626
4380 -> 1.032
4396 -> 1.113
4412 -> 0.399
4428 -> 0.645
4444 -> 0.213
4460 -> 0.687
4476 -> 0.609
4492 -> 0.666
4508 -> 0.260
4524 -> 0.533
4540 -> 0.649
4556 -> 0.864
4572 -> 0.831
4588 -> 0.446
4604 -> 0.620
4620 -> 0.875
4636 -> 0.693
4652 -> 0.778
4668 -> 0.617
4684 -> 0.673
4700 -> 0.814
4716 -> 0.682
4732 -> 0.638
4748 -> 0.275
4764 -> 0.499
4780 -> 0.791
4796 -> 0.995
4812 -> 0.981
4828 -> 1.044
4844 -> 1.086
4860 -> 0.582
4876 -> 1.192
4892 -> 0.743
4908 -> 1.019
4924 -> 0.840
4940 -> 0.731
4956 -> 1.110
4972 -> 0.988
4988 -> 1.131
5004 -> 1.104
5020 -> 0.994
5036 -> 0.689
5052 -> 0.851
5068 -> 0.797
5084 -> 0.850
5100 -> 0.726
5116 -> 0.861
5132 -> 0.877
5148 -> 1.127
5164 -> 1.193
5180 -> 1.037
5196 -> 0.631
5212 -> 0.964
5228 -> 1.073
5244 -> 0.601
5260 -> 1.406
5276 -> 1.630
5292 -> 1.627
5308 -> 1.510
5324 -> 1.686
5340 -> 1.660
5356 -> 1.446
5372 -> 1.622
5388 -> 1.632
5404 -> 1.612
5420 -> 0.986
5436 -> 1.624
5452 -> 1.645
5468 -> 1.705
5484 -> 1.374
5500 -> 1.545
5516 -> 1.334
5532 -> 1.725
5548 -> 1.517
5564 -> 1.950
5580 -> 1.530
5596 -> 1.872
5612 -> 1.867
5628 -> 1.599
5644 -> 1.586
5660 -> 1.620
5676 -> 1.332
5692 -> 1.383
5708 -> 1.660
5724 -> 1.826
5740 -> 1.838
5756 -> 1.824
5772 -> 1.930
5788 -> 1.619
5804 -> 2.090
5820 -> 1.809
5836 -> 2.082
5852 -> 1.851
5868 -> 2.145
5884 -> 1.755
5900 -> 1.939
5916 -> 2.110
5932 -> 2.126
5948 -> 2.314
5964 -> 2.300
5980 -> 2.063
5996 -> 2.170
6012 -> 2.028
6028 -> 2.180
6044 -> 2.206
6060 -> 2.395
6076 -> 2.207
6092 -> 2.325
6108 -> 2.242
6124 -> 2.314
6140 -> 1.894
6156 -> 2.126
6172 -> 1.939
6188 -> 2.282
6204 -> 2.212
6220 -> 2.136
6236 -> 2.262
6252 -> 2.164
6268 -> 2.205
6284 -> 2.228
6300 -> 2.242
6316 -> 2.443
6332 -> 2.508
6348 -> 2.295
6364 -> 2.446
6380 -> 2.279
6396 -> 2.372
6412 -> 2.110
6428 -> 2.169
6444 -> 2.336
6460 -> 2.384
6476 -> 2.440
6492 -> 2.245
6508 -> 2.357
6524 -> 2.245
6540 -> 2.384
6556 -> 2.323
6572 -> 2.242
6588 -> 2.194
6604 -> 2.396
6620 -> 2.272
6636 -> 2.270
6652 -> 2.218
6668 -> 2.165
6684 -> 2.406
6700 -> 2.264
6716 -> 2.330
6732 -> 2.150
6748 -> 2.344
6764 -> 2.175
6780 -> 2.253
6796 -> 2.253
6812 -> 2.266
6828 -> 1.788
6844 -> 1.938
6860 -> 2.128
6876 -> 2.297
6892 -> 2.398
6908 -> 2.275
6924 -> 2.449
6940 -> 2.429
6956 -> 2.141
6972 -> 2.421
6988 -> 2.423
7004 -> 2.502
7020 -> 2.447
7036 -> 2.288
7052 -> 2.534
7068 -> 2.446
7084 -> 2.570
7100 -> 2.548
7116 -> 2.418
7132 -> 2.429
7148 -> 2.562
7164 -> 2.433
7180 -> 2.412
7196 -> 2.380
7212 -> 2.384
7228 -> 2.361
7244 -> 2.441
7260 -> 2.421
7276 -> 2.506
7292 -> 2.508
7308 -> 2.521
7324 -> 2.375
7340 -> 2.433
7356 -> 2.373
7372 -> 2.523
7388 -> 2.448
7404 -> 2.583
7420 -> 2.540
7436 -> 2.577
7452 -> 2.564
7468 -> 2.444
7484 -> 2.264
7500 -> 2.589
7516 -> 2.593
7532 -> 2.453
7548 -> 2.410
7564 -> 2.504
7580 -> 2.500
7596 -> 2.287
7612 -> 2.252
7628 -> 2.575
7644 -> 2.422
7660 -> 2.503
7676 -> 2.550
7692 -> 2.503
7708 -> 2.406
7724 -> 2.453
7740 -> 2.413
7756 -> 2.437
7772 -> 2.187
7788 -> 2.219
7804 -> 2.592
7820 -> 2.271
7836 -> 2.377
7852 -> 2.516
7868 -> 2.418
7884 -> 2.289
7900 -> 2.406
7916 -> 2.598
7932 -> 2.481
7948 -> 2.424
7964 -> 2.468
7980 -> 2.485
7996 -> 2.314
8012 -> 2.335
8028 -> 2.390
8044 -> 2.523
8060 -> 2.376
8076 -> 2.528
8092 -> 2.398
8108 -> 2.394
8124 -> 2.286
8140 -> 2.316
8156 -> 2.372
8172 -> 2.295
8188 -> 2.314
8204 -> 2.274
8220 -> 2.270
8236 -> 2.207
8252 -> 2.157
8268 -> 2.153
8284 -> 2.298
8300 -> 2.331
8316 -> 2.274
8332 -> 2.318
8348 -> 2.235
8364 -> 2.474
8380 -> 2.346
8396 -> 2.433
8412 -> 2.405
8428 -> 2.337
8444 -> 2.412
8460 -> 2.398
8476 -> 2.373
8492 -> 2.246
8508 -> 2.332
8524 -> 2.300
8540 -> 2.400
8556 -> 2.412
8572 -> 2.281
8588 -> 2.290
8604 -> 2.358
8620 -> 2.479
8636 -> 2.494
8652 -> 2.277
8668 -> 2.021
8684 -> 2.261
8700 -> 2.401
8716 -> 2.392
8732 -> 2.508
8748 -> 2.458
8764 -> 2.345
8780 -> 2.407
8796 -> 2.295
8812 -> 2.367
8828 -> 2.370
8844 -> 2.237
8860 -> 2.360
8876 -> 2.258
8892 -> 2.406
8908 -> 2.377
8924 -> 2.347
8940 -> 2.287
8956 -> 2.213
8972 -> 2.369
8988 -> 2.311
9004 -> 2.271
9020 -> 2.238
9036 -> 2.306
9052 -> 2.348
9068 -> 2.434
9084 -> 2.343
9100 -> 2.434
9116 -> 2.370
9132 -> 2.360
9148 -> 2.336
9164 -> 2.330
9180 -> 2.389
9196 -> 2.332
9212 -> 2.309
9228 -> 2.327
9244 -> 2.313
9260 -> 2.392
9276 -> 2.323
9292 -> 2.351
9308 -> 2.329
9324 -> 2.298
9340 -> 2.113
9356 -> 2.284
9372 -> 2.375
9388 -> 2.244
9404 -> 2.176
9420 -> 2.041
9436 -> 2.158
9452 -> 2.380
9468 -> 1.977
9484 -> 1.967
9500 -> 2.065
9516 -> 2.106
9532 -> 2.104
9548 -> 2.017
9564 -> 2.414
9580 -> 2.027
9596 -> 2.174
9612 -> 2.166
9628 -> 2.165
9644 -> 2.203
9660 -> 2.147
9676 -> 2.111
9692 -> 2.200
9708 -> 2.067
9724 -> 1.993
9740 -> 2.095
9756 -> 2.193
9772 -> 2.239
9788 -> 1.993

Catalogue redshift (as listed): 0.320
